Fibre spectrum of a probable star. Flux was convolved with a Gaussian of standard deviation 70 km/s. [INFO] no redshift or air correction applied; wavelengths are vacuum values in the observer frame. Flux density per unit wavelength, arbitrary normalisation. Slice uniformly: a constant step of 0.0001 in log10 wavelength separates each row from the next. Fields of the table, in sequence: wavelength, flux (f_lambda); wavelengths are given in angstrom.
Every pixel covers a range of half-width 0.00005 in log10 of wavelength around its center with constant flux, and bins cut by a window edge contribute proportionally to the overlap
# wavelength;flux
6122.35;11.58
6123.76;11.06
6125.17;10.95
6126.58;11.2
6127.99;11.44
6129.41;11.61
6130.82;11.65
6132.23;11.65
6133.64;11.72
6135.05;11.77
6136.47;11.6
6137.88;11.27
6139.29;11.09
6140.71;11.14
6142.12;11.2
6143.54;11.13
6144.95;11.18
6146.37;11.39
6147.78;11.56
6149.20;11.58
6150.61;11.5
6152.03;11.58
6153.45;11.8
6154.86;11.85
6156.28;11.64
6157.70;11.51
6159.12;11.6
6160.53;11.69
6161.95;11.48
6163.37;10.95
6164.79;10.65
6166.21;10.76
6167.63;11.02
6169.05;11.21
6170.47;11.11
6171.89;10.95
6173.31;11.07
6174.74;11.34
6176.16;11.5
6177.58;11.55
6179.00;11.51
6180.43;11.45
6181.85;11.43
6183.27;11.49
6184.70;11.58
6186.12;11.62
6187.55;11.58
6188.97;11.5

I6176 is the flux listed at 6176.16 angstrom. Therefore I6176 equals 11.5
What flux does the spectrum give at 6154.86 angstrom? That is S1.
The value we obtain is 11.85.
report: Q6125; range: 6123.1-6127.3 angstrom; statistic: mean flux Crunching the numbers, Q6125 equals 11.1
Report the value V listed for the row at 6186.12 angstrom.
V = 11.62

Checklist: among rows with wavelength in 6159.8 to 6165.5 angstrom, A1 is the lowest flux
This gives 10.65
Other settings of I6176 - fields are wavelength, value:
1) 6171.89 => 10.95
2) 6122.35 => 11.58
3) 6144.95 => 11.18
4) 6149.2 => 11.58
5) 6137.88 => 11.27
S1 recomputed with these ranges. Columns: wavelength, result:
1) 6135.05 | 11.77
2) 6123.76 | 11.06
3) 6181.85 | 11.43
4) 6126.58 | 11.2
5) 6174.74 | 11.34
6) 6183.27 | 11.49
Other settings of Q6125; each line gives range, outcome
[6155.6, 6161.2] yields 11.6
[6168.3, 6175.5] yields 11.1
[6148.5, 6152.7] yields 11.6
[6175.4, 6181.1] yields 11.5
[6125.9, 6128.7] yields 11.3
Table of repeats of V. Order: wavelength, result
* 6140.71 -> 11.14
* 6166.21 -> 10.76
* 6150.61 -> 11.5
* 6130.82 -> 11.65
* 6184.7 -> 11.58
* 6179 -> 11.51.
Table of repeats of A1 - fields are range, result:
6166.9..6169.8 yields 11.02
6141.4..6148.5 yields 11.13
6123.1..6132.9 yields 10.95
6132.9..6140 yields 11.09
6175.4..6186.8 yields 11.43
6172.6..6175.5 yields 11.07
